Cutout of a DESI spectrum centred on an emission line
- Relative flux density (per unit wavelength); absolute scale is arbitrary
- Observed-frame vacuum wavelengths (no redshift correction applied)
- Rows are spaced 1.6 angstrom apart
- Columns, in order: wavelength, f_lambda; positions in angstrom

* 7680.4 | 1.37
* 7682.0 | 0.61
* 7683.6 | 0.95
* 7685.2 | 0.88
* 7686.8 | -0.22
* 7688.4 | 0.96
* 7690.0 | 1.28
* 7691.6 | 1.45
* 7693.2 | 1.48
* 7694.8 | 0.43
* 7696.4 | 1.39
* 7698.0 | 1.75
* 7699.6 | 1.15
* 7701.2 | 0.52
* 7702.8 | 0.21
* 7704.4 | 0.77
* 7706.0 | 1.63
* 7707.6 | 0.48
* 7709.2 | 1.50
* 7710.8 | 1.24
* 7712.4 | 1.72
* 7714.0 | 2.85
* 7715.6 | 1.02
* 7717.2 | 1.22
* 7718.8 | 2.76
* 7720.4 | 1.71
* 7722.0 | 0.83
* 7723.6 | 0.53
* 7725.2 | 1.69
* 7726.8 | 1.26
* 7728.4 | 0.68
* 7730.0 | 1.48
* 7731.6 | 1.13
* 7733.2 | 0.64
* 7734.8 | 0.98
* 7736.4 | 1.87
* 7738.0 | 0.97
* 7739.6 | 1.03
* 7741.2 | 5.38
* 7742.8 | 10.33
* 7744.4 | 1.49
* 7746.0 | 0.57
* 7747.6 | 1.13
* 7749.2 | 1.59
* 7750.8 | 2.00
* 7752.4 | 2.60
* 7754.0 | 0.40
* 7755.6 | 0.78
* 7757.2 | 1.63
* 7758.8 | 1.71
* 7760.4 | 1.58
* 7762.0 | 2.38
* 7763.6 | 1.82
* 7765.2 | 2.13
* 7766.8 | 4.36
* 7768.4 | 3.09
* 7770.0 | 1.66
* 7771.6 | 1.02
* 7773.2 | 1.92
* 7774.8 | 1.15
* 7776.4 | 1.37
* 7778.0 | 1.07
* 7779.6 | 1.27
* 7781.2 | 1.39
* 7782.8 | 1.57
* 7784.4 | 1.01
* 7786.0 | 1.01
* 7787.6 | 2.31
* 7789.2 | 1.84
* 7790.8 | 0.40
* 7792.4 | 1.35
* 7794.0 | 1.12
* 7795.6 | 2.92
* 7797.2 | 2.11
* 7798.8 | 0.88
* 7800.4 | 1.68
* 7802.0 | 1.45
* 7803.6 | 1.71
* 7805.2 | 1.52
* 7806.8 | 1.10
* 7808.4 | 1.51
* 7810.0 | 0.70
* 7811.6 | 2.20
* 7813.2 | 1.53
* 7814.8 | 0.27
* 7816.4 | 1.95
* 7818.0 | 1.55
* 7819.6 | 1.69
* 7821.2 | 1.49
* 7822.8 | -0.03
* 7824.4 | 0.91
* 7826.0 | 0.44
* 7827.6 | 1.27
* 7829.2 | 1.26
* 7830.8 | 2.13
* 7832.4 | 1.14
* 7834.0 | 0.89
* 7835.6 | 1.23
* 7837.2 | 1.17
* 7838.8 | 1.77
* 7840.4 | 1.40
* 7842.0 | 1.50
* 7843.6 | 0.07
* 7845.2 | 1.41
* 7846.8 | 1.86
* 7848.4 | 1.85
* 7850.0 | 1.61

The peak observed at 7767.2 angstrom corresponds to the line [N II]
